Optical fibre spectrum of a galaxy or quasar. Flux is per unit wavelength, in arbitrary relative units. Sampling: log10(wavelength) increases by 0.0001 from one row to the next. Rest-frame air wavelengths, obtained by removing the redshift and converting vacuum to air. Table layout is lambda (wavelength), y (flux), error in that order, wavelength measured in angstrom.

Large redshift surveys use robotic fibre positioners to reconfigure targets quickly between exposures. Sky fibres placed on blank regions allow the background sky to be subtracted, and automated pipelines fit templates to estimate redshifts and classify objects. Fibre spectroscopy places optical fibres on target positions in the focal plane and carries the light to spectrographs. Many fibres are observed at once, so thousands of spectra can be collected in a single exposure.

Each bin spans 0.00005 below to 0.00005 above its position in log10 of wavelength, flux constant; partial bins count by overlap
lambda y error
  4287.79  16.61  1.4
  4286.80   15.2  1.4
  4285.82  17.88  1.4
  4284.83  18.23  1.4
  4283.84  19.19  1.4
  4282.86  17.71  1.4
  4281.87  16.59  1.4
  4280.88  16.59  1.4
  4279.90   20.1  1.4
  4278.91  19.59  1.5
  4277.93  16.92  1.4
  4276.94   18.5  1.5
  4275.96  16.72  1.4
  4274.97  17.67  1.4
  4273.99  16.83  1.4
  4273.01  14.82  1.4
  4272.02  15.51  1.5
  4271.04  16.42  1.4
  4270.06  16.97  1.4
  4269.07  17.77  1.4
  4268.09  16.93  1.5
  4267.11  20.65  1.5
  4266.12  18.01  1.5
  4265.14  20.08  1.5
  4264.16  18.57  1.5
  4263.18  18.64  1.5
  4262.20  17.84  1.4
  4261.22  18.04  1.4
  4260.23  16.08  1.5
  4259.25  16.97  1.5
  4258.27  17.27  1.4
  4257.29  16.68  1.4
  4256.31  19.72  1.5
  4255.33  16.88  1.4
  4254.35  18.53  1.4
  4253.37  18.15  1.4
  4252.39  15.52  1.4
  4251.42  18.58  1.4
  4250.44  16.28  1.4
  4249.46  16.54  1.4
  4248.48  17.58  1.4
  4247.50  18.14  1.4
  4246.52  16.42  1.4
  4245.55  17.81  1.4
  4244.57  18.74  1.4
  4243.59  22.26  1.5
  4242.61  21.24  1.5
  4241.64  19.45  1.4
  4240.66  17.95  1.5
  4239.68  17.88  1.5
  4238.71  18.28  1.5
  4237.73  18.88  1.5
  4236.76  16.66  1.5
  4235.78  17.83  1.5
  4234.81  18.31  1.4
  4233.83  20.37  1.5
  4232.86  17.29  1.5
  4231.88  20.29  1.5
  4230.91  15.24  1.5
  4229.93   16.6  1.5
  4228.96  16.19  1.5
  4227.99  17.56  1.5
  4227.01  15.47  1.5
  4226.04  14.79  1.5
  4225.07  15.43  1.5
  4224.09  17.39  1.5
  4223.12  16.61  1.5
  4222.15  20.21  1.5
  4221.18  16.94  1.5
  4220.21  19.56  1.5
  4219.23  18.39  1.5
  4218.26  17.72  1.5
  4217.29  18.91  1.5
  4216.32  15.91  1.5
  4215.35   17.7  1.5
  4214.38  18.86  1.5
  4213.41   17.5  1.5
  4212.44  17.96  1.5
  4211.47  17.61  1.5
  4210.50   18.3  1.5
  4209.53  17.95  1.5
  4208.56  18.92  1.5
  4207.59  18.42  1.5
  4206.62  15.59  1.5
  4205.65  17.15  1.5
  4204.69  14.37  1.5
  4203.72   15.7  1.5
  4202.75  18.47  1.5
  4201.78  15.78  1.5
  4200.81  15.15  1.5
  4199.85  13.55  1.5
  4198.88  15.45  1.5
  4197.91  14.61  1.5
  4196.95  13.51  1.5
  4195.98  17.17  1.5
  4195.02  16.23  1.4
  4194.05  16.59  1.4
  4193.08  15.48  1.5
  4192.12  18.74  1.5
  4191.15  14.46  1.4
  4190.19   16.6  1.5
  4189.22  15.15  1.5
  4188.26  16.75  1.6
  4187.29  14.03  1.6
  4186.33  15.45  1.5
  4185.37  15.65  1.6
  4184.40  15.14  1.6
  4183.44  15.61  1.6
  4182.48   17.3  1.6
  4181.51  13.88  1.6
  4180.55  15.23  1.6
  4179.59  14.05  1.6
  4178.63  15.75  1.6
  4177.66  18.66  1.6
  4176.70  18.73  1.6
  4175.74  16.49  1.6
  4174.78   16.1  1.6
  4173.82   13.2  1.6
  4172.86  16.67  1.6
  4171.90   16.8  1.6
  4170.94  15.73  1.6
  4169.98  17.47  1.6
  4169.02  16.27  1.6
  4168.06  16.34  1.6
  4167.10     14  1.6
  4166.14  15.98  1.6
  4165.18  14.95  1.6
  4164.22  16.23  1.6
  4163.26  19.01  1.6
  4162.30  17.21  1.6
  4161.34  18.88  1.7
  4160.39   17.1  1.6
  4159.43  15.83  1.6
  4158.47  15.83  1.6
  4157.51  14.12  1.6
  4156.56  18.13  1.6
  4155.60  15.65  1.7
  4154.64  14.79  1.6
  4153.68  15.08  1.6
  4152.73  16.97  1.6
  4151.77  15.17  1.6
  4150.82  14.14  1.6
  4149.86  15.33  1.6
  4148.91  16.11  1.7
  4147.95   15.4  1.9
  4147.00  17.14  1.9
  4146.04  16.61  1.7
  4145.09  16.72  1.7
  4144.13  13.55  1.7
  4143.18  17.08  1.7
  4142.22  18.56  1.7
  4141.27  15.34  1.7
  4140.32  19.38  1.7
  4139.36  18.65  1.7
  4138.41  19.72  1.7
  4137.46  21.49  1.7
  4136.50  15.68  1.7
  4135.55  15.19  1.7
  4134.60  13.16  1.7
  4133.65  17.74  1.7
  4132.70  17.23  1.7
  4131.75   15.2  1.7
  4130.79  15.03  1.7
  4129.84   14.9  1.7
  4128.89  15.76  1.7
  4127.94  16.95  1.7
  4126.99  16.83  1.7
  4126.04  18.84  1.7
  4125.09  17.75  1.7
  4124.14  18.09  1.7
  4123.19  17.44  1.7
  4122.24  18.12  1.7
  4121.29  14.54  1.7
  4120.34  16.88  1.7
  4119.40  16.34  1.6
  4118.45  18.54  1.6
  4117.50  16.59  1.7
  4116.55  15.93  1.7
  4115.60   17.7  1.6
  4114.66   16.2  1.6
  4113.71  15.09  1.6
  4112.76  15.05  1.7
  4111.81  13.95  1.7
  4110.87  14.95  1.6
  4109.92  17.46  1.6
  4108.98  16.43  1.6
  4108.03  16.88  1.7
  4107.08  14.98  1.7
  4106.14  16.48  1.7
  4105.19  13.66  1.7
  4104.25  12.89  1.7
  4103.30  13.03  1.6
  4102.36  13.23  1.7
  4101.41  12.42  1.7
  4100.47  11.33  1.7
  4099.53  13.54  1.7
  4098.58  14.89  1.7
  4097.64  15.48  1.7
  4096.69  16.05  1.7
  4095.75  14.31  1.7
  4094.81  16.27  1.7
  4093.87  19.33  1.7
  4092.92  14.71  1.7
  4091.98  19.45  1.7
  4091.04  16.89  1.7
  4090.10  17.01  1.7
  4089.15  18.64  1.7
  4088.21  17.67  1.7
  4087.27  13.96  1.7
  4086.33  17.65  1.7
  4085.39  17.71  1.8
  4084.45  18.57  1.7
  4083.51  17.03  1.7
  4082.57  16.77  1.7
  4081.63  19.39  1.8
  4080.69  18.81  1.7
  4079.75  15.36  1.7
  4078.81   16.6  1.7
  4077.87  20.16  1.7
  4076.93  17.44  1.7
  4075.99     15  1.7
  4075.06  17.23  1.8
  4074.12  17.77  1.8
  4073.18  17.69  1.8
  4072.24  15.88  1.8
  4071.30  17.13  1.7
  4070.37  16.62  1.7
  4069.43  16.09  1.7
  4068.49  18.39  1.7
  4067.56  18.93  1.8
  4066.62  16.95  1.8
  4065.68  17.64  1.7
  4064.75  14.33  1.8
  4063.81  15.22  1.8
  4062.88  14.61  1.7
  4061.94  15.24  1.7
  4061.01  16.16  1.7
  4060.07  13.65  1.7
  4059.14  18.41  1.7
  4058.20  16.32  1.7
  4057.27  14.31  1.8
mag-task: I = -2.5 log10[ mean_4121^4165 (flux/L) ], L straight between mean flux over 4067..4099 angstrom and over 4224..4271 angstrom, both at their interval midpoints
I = 0.05 mag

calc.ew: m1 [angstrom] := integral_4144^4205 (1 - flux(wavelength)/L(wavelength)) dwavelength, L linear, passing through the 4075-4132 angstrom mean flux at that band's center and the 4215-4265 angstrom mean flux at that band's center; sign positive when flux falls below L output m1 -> 4.0 angstrom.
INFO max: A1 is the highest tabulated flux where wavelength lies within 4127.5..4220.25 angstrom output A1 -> 21.49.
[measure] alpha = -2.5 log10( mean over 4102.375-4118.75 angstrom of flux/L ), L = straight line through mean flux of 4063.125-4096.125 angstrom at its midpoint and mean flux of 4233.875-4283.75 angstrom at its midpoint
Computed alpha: 0.11 mag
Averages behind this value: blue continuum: 17.1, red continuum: 17.9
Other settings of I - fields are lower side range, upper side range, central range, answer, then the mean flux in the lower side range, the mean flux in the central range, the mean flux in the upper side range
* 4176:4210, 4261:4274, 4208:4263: -0.052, 16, 17.8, 17.7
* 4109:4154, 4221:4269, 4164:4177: 0.061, 16.5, 16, 17.8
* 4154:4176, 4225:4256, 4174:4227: 0.027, 16.2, 16.5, 17.8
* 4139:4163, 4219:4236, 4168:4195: 0.052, 16.4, 16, 17.4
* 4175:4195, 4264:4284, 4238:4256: -0.060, 16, 18.1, 17.7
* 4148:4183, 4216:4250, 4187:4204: 0.074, 16.1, 15.8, 17.9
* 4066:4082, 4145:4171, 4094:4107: 0.187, 17.4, 14.3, 16.1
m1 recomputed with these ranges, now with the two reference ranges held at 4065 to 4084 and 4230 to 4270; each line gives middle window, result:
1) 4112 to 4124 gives 0.7 angstrom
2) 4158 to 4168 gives 0.7 angstrom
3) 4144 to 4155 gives 1.2 angstrom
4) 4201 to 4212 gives 0.5 angstrom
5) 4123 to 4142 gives 0.6 angstrom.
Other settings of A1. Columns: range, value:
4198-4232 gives 20.29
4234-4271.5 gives 22.26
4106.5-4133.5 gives 18.84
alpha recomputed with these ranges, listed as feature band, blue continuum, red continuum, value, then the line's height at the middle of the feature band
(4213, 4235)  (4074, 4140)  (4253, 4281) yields -0.01 mag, 17.4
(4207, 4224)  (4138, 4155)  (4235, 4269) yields -0.03 mag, 17.5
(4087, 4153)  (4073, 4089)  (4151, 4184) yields 0.04 mag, 16.8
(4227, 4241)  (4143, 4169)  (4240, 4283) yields -0.02 mag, 17.4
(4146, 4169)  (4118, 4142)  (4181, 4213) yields 0.04 mag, 16.7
